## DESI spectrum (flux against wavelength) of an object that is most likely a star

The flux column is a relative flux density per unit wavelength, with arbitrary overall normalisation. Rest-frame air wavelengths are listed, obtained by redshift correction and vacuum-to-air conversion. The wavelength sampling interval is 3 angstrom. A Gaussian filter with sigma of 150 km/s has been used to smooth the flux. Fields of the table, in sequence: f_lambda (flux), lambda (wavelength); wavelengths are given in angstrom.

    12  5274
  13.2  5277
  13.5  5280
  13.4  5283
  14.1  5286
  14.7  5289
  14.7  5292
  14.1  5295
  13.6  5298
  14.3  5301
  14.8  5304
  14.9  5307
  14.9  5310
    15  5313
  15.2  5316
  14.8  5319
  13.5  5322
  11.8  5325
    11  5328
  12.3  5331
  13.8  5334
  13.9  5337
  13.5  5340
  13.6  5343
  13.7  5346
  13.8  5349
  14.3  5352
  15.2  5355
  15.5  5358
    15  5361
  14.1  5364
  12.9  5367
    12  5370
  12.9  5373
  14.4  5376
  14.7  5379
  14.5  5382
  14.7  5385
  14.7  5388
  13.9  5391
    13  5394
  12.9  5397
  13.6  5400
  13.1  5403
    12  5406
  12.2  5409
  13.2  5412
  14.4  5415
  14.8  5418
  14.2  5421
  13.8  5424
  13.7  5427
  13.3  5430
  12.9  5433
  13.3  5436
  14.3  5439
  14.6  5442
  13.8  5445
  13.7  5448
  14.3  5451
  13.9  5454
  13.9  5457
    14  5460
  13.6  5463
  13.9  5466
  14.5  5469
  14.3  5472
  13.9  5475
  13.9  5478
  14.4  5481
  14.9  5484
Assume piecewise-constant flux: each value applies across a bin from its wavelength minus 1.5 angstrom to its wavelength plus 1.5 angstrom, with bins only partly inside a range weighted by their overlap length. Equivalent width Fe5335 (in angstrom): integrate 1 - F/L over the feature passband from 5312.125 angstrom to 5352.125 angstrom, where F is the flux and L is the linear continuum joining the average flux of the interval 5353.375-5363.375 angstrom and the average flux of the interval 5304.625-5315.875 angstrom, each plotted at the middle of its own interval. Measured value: 3.97 angstrom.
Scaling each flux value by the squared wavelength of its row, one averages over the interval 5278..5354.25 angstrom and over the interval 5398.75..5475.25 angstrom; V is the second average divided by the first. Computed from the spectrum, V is 1.0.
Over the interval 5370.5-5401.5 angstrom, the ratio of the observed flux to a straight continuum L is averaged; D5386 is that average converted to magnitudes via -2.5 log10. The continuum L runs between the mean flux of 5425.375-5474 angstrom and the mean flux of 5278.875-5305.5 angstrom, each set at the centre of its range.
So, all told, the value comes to 0.01 mag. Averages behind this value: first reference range 14.1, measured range 13.9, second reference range 13.9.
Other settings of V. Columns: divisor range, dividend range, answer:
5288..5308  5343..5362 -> 1.03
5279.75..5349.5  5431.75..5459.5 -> 1.05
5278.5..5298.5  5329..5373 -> 1.00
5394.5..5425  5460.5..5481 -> 1.07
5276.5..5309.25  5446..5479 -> 1.05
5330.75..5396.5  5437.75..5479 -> 1.04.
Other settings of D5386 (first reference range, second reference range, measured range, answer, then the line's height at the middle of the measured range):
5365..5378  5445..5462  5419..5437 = 0.009 mag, 13.7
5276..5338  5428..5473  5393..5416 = 0.069 mag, 13.9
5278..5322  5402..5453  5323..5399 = 0.026 mag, 14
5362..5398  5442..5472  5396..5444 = 0.028 mag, 13.9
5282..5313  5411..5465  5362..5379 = 0.054 mag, 14.1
